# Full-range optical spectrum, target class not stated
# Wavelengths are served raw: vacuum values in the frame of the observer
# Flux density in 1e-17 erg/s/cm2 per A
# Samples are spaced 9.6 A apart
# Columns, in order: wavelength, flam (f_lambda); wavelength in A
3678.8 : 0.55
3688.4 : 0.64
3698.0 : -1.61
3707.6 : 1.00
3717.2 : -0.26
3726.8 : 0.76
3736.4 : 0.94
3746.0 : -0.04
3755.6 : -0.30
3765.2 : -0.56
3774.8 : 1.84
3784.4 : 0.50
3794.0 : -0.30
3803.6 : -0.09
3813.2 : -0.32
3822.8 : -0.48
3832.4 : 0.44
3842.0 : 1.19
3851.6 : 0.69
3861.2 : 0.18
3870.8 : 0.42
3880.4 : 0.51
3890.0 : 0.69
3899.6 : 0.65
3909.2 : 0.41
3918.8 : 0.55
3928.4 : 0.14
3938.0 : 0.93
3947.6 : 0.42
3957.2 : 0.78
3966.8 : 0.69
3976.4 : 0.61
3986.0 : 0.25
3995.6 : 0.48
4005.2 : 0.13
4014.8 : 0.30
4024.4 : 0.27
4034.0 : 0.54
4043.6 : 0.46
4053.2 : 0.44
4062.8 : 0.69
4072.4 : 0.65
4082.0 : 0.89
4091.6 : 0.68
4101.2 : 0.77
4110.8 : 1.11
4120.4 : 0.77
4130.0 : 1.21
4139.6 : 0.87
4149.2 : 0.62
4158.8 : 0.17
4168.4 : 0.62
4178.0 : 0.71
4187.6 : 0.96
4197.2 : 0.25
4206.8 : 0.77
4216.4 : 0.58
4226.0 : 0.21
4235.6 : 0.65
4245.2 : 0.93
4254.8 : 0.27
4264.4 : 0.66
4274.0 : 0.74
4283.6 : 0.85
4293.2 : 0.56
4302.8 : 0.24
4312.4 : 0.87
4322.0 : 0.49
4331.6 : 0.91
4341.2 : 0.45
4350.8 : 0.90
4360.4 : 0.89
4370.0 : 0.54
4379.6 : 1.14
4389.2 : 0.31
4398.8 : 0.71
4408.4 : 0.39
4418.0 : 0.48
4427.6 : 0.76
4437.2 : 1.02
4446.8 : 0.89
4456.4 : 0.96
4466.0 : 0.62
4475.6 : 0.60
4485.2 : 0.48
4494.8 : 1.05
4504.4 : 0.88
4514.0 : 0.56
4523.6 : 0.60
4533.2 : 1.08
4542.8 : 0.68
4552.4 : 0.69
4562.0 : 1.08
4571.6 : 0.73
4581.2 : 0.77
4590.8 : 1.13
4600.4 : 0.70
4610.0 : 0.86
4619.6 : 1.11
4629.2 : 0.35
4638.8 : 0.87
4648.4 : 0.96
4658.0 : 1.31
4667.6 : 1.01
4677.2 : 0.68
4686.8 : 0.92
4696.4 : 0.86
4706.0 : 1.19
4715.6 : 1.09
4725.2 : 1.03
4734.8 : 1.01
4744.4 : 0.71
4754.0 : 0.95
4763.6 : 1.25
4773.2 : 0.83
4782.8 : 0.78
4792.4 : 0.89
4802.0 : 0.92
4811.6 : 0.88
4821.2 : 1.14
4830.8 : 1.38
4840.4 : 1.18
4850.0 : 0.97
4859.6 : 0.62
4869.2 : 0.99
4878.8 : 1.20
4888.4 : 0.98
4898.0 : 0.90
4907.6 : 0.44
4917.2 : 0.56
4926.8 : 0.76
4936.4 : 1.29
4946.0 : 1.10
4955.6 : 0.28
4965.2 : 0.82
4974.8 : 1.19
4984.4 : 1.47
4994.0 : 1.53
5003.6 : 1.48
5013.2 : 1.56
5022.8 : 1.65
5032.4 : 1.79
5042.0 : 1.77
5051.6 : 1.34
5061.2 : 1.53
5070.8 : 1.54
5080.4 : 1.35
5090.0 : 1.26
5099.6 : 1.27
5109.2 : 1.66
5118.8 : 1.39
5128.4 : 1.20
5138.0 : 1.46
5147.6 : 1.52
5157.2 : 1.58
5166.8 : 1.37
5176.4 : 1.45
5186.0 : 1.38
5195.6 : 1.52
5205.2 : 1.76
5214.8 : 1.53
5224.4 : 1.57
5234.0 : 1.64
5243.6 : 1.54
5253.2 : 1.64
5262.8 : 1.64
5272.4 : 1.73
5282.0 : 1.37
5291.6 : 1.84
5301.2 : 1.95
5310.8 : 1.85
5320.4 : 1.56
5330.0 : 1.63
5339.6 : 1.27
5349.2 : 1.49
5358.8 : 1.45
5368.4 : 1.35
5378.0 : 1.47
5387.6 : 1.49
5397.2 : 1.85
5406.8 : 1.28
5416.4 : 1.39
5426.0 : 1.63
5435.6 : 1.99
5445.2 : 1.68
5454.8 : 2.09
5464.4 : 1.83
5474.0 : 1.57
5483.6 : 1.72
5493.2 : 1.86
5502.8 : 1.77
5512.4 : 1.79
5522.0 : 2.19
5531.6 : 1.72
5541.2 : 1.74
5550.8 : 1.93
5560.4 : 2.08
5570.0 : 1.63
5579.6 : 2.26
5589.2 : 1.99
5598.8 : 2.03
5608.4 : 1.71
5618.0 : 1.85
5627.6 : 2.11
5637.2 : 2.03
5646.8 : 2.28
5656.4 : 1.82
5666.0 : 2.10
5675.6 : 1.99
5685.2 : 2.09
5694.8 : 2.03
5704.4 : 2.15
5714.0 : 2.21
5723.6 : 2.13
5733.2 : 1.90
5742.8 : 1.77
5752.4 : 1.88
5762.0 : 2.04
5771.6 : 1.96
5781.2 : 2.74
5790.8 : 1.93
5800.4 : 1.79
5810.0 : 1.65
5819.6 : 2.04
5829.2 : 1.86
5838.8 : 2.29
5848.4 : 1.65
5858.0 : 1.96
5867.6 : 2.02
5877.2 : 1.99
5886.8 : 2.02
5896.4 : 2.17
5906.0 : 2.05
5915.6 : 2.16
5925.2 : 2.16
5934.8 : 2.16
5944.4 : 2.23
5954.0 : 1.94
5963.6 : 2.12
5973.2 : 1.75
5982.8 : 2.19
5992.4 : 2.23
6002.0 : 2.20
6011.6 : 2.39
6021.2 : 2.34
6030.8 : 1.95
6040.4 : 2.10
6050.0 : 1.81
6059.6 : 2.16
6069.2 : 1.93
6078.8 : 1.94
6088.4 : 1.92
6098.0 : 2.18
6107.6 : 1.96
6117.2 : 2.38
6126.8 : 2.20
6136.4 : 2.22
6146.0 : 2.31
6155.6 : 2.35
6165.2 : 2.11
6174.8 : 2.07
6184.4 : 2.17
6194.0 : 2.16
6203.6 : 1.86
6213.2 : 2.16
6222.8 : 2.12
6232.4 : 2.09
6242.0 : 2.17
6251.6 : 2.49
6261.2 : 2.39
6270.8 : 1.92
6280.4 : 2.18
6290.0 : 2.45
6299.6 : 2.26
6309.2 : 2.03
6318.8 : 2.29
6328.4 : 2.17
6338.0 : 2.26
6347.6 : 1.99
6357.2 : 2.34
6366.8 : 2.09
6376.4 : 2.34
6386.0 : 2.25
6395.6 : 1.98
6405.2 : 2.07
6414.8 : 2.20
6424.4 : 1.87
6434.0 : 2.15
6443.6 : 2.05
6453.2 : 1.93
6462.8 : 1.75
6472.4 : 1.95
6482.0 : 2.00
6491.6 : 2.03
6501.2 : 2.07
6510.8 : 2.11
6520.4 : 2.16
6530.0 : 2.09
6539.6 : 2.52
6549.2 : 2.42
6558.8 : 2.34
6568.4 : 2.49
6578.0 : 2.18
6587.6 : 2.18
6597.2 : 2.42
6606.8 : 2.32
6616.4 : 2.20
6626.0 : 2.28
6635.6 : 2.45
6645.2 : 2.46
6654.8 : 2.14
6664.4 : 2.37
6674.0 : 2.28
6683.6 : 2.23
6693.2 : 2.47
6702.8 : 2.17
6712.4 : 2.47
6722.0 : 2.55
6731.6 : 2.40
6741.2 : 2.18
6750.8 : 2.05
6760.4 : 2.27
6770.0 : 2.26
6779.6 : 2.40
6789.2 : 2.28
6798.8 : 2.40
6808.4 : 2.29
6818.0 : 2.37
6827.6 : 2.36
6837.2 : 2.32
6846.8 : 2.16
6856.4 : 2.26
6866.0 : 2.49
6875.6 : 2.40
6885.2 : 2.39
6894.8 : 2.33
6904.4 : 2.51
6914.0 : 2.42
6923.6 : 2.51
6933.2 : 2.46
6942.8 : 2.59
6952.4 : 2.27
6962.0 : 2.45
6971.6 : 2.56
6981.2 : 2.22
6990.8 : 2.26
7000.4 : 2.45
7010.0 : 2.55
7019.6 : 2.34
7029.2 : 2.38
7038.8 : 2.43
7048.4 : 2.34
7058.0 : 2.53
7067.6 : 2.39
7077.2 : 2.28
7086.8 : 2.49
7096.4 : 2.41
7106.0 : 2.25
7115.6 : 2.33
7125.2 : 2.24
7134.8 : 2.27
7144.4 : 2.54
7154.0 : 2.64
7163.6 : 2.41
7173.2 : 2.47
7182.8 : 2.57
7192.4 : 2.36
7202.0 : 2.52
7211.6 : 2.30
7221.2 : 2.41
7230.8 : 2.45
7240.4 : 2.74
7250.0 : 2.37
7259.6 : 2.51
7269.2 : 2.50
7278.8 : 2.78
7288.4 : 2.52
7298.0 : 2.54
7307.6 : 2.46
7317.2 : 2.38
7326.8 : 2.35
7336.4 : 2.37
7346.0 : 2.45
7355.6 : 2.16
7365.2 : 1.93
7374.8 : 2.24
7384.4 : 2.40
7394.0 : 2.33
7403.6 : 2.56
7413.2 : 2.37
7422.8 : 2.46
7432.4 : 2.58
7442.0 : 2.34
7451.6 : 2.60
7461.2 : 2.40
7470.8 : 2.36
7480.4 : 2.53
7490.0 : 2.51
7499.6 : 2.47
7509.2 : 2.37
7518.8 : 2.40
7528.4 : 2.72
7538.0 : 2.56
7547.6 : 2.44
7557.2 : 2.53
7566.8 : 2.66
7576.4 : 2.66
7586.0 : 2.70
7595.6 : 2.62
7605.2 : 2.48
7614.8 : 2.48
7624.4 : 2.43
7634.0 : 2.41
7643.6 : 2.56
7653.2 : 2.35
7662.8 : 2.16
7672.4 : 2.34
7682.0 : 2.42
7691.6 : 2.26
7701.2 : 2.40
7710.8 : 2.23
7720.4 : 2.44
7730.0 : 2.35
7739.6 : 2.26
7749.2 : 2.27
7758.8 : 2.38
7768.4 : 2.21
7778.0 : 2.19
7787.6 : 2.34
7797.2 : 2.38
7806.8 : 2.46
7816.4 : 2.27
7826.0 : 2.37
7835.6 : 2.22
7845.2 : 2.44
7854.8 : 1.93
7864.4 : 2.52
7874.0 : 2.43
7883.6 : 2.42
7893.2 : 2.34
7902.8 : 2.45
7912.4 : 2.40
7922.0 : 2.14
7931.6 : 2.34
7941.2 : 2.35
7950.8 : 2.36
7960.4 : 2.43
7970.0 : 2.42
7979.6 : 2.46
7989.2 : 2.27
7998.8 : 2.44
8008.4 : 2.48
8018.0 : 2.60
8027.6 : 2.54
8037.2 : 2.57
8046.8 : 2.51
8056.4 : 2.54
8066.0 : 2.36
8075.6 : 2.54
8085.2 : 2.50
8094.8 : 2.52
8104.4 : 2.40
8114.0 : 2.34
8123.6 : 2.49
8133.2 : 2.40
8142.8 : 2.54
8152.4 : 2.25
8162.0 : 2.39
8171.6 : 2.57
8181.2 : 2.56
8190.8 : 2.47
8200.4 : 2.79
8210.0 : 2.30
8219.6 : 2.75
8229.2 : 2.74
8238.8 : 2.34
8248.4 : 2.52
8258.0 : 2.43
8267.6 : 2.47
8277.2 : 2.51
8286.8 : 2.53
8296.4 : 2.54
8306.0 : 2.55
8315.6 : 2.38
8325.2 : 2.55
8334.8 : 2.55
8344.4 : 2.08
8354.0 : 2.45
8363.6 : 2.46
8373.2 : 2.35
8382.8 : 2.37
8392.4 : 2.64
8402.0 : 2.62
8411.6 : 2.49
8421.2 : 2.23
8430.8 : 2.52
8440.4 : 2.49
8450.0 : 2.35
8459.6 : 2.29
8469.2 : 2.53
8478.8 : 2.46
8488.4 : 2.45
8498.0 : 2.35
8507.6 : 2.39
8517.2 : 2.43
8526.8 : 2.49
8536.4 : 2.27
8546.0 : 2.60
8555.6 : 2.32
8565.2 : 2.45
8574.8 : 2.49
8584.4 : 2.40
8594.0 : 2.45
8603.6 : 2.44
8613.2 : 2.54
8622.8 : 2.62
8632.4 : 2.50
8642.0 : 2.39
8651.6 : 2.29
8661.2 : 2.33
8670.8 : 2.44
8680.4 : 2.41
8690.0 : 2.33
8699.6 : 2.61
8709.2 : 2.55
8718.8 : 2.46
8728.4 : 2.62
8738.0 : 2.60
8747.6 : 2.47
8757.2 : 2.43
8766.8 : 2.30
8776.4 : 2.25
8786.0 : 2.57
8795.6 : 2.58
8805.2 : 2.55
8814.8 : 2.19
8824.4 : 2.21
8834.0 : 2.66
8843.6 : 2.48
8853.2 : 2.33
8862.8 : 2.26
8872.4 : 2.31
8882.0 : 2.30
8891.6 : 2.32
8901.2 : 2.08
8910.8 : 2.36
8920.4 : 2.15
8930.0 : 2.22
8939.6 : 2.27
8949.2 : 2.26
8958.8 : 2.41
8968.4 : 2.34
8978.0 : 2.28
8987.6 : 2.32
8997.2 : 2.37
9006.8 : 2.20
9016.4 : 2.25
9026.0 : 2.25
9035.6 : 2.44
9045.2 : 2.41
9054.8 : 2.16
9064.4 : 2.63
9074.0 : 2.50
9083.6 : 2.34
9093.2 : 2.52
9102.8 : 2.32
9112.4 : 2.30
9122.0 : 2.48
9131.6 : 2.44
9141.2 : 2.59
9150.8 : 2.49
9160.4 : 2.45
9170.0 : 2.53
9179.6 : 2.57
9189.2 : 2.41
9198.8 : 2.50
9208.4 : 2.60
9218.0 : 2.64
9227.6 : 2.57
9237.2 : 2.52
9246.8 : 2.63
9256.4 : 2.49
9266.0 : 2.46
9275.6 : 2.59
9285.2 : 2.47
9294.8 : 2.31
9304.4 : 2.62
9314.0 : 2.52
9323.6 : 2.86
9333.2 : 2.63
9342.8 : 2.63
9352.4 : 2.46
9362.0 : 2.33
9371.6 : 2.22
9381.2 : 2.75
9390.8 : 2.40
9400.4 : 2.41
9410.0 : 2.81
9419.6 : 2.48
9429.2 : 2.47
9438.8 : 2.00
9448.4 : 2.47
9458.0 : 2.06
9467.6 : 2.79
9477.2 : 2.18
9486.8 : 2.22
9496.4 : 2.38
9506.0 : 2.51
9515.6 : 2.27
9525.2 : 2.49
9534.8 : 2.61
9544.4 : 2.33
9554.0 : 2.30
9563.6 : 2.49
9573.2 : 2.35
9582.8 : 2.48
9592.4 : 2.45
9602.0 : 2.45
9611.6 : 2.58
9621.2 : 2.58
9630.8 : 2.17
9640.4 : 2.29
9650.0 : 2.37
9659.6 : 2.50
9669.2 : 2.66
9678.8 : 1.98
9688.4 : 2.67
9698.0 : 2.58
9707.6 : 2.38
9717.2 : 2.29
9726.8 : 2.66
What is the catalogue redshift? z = 0.249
